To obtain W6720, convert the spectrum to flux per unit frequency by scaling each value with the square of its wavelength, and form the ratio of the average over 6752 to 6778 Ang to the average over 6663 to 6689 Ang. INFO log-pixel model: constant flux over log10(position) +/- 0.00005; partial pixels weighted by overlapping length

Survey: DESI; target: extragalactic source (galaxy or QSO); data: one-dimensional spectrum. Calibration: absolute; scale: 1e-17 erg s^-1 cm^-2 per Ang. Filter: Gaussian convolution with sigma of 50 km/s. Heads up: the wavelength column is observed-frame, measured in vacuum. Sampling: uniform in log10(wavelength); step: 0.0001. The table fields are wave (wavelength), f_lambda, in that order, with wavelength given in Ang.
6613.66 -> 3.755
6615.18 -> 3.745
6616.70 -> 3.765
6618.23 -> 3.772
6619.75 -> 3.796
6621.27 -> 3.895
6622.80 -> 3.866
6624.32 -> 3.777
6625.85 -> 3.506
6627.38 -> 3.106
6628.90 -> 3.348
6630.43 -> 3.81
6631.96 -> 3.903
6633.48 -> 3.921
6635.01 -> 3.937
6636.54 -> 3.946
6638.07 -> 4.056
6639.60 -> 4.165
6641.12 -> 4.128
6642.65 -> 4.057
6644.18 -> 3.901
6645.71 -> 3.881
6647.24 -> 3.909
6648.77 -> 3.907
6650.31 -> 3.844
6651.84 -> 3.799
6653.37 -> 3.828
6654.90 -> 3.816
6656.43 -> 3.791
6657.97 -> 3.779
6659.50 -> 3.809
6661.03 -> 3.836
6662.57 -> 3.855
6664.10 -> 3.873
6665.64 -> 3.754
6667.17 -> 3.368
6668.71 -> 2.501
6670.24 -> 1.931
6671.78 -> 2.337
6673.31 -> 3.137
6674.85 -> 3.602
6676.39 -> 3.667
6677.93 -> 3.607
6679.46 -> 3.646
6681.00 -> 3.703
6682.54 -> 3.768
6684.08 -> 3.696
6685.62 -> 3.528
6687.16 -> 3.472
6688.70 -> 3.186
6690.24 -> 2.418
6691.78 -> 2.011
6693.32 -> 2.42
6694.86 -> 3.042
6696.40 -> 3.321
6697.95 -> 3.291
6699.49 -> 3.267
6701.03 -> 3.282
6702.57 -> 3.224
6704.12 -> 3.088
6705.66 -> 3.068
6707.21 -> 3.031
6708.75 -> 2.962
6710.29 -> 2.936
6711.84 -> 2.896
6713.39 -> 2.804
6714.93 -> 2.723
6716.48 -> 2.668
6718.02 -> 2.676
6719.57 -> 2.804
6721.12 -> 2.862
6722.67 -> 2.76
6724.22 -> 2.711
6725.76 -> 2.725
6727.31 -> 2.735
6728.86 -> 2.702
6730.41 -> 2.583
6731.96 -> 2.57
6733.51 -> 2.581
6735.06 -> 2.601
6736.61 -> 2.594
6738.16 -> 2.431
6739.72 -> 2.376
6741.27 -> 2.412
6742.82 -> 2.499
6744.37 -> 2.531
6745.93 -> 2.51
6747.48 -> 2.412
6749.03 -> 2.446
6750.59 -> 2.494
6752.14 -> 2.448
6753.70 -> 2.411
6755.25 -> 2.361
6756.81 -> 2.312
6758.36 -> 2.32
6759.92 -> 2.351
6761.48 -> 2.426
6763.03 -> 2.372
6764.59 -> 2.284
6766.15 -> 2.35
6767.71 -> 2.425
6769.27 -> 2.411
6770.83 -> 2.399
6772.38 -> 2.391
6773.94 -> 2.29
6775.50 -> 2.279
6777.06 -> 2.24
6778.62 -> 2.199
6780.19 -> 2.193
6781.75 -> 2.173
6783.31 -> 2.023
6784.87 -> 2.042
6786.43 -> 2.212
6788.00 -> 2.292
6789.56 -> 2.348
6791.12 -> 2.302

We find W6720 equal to 0.72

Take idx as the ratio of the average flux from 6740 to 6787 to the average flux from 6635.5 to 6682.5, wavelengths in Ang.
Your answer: 0.64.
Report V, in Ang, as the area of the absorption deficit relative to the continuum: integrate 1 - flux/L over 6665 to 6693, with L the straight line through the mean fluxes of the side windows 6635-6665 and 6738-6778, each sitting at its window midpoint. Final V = 2.6 Ang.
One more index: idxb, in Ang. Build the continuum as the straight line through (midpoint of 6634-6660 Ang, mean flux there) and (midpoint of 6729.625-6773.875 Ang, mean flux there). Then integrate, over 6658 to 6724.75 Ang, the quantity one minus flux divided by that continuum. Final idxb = 3.06 Ang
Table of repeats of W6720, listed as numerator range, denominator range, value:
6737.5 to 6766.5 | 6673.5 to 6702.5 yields 0.75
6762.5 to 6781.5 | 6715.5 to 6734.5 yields 0.87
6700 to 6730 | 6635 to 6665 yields 0.75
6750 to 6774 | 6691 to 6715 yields 0.82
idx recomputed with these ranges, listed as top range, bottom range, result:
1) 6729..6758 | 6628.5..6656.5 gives 0.64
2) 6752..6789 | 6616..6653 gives 0.60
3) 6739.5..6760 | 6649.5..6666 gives 0.64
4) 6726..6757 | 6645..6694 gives 0.73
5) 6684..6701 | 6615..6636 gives 0.82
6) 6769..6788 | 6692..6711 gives 0.73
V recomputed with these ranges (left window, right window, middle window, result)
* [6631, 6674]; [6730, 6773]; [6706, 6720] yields 0.4 Ang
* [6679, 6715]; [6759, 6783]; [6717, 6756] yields 1.7 Ang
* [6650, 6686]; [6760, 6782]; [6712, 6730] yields 1.0 Ang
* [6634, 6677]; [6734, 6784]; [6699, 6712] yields -0.2 Ang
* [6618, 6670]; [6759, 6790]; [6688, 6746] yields 3.2 Ang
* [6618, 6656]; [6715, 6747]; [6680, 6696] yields 0.2 Ang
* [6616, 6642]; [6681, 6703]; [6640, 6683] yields -1.7 Ang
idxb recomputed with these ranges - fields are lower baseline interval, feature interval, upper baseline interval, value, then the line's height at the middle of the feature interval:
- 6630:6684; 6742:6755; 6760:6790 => 0.7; 2.6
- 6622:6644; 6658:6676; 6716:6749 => 0.6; 3.41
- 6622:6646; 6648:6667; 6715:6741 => -1.5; 3.53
